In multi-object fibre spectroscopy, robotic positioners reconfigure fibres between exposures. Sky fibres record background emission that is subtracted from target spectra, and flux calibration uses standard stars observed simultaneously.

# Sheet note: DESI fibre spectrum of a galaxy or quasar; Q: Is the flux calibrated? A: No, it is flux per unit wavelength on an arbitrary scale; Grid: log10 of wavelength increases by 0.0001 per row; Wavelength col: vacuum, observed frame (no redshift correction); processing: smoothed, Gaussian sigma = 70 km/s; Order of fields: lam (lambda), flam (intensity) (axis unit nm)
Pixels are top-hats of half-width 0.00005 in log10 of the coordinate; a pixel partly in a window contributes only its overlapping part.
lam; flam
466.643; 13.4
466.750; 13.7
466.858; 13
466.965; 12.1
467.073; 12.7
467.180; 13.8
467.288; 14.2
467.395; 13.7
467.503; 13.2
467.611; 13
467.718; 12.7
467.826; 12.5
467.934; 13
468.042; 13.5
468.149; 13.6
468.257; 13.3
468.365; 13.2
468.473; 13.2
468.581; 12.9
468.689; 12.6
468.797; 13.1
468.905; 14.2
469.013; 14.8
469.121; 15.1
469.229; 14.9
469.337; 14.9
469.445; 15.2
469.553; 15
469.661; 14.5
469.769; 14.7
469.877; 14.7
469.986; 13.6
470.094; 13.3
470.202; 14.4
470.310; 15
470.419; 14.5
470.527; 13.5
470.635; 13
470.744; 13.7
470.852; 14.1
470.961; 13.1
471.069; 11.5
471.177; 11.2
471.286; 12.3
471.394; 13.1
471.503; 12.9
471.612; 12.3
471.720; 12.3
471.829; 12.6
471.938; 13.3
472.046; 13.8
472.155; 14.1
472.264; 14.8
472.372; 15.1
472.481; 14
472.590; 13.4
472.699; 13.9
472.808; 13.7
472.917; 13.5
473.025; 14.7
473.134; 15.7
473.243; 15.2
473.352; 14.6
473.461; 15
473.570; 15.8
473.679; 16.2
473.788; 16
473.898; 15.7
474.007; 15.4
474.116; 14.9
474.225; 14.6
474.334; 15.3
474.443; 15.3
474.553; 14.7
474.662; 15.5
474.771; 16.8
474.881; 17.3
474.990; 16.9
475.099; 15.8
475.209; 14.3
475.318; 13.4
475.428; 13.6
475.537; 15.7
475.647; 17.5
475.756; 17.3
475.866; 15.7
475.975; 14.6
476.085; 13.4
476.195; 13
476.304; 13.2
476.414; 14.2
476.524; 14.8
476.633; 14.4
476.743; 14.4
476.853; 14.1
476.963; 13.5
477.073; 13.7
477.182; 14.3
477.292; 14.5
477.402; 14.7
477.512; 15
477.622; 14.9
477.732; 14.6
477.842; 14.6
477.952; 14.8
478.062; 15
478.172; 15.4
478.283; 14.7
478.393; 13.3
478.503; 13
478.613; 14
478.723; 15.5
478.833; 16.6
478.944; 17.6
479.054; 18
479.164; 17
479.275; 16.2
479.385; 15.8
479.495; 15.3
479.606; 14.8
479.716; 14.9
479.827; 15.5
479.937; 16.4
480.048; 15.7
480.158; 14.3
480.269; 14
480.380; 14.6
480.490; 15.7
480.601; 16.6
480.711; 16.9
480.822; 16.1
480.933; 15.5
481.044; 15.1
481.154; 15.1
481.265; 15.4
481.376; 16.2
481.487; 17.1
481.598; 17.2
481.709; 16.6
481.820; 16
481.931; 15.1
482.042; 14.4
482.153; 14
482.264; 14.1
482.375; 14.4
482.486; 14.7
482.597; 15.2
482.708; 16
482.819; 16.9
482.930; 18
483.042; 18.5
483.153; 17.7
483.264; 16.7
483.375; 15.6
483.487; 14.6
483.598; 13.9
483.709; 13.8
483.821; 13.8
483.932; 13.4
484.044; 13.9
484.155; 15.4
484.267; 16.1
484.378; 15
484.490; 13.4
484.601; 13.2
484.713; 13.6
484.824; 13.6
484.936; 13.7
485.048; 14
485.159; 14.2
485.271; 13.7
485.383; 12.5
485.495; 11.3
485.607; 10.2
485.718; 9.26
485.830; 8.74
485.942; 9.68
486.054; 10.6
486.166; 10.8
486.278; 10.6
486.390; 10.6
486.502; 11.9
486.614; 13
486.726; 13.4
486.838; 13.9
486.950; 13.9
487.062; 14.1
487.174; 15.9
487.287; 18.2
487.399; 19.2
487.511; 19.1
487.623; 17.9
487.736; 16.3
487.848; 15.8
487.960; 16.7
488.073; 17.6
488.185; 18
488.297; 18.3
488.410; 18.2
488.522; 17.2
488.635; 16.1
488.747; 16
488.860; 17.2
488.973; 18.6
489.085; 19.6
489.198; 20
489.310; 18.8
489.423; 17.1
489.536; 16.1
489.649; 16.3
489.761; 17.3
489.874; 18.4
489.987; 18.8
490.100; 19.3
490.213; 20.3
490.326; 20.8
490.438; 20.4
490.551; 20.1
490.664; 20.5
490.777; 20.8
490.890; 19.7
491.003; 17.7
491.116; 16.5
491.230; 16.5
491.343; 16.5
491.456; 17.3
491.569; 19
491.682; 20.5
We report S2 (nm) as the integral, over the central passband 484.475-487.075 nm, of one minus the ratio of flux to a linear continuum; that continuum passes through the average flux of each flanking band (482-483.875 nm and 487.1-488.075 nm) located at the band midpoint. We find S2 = 0.688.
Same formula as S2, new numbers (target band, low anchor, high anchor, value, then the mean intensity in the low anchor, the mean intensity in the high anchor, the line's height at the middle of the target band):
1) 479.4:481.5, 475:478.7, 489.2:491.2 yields 0.02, 14.6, 18.8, 15.7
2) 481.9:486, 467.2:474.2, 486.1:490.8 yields 0.52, 13.9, 16.9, 16.2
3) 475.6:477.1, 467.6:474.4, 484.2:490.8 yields 0.00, 14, 15.7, 14.5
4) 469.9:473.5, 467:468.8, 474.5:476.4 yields 0.13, 13.2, 15.2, 14.2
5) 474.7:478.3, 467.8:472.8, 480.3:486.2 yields -0.21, 13.7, 14.5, 14.1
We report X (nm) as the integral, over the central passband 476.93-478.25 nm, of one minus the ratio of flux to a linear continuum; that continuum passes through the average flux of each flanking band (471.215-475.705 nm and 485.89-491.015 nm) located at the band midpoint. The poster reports 0.05 nm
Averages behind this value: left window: 14.7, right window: 16.8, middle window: 14.6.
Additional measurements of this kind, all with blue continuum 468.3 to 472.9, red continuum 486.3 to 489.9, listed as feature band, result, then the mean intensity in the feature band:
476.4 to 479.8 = -0.014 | 15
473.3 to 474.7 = -0.104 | 15.3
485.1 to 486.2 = 0.342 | 11.1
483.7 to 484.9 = 0.135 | 14.1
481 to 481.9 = -0.037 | 16.1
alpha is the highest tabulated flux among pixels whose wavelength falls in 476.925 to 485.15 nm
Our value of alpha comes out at 18.5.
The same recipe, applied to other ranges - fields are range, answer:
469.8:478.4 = 17.5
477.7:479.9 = 18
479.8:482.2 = 17.2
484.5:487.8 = 19.2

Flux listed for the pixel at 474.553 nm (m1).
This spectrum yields 14.7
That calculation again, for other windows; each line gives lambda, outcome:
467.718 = 12.7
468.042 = 13.5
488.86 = 17.2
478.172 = 15.4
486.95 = 13.9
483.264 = 16.7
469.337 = 14.9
